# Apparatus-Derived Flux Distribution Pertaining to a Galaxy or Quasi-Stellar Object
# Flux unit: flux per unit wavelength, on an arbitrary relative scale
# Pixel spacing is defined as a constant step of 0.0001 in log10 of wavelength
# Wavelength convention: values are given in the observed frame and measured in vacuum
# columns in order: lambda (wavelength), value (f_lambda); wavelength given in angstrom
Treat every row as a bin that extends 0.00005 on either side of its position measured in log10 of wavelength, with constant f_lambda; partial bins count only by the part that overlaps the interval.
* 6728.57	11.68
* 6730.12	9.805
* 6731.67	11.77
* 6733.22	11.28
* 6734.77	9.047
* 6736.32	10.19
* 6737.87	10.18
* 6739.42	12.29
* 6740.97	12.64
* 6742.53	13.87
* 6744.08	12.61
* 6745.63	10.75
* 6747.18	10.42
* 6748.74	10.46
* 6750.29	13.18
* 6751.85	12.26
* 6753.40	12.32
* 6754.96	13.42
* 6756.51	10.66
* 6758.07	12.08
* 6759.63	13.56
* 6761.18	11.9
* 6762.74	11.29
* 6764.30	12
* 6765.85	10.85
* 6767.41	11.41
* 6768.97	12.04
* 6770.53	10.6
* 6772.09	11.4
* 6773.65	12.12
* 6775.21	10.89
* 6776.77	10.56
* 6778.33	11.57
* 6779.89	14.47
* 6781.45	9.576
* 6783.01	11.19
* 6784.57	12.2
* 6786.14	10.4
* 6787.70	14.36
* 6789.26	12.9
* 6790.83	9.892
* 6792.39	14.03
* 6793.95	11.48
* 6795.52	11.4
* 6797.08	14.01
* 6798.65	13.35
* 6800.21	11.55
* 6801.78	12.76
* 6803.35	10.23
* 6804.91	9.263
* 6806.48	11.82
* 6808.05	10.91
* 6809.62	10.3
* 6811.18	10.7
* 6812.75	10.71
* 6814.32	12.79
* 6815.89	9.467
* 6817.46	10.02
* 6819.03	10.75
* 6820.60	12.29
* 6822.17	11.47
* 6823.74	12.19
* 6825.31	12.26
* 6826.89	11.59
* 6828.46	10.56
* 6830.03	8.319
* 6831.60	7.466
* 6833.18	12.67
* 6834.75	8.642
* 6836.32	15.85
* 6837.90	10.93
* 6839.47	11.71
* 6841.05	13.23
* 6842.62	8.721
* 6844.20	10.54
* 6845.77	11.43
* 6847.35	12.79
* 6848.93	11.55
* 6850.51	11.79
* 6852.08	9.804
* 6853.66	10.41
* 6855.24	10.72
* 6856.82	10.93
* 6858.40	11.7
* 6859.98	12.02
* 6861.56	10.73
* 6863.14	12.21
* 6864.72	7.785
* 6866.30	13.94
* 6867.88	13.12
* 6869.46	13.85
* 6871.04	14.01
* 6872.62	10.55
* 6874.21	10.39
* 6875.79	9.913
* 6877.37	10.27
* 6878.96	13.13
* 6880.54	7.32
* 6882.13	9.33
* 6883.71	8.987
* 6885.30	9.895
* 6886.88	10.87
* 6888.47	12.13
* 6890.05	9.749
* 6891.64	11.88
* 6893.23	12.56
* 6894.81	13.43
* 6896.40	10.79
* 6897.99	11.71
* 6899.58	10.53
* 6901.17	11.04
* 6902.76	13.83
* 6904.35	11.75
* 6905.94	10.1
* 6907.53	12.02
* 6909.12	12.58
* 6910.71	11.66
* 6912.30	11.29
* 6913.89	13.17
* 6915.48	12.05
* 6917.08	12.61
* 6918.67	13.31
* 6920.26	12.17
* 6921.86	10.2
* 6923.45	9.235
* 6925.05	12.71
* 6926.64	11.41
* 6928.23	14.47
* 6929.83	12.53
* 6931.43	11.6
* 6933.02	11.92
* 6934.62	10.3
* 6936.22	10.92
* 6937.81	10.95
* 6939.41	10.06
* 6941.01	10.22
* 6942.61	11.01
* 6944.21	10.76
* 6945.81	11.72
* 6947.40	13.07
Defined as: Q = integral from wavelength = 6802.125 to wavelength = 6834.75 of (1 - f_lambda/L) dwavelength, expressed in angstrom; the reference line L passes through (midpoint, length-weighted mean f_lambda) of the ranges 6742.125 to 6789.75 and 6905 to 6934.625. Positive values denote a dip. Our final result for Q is 3.0 angstrom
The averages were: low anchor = 11.8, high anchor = 11.9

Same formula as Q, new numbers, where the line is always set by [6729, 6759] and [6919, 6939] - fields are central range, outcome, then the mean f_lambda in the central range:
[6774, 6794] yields -0.5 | 11.8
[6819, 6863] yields 1.3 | 11.2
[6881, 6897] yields 0.9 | 10.9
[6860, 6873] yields -0.6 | 12.1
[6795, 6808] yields -0.2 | 11.8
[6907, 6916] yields -0.5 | 12.1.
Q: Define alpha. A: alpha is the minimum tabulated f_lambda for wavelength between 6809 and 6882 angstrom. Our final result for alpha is 7.32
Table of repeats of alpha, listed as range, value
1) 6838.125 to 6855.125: 8.721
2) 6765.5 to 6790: 9.576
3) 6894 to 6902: 10.53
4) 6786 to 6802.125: 9.892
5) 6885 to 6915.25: 9.749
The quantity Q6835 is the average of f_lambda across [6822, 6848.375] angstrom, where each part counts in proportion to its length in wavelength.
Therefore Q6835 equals 11.2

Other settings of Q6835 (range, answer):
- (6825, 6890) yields 11.1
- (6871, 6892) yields 10.5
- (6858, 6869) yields 11.7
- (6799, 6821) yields 11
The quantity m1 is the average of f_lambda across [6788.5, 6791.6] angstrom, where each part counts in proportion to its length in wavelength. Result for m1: 11.4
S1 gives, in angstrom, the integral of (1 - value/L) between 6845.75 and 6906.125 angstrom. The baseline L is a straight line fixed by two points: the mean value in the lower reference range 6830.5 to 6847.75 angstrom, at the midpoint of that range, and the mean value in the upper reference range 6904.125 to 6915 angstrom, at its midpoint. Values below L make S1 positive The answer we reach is 1.3 angstrom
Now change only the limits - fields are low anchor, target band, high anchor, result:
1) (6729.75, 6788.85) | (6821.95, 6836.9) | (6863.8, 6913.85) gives 0.6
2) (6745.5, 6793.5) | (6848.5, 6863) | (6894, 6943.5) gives 0.7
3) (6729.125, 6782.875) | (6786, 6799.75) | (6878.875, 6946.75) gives -1.2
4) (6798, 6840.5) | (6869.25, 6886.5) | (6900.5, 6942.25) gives 1.3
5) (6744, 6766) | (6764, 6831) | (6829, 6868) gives 0.5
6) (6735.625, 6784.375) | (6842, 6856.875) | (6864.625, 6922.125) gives 0.9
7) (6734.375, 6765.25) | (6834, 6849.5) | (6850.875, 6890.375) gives -0.5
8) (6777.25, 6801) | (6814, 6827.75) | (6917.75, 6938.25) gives 0.8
